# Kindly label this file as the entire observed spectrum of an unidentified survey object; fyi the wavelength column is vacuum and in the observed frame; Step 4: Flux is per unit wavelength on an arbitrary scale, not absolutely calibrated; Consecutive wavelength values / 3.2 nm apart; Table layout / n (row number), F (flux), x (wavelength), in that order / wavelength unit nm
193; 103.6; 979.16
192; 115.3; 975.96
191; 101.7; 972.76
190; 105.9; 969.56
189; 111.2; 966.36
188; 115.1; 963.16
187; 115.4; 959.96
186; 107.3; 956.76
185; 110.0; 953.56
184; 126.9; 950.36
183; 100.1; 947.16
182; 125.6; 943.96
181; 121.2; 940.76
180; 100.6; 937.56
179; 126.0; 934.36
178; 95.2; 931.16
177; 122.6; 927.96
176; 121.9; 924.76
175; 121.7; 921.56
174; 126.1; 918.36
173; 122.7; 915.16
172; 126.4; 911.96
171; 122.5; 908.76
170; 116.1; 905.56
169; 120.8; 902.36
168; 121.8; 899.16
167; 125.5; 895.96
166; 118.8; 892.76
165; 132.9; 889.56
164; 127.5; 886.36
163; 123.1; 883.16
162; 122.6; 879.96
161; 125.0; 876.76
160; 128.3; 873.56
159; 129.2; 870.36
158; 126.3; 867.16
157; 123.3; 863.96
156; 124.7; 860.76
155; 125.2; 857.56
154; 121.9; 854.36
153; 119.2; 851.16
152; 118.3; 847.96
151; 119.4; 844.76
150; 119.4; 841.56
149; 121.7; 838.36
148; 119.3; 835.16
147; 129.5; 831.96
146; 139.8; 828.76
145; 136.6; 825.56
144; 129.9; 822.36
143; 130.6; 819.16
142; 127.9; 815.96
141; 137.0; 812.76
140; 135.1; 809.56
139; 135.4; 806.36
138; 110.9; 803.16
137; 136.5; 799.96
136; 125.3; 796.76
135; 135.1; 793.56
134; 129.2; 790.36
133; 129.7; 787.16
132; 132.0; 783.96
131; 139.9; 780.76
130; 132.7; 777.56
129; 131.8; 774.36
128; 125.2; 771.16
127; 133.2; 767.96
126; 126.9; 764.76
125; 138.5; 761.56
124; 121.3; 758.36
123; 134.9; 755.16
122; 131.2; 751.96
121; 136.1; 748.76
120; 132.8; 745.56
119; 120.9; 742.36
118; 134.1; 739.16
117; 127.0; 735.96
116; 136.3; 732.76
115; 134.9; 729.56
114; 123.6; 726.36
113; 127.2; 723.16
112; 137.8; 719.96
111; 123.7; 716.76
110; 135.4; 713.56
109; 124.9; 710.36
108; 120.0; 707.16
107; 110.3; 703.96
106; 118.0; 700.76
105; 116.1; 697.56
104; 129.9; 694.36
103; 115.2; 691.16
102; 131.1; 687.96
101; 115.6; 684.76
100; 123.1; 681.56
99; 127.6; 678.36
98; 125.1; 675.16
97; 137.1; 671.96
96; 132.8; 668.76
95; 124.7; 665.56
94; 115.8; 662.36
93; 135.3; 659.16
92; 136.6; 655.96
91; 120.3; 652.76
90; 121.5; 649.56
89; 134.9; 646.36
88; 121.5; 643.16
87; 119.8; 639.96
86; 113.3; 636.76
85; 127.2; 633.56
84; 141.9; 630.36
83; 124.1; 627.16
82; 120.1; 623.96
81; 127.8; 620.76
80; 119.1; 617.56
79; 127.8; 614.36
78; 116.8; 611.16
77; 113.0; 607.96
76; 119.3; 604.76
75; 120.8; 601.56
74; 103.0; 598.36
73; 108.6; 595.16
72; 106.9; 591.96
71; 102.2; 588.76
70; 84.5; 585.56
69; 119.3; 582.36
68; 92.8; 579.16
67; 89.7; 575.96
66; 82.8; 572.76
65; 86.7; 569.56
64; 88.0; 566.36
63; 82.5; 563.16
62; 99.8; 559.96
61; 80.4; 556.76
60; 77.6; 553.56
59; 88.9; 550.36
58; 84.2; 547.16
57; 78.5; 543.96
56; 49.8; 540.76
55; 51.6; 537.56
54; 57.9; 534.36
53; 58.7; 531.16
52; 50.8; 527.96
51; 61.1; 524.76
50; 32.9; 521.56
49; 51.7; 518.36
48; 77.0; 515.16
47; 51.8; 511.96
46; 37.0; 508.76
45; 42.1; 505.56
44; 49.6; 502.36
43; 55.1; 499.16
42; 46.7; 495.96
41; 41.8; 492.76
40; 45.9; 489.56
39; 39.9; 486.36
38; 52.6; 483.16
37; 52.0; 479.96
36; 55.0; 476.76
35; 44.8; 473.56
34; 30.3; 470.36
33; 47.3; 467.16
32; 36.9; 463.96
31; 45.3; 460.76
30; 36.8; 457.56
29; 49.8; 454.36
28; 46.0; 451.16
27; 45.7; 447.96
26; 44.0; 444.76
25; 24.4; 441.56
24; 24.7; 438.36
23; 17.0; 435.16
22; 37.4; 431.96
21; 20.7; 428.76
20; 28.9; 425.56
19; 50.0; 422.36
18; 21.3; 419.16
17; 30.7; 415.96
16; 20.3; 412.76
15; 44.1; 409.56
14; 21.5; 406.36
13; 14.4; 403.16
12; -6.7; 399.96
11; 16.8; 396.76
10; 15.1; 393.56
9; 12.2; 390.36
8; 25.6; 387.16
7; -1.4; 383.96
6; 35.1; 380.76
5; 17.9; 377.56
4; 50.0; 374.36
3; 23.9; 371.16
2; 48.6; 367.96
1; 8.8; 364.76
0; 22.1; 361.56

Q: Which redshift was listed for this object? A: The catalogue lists 0.361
